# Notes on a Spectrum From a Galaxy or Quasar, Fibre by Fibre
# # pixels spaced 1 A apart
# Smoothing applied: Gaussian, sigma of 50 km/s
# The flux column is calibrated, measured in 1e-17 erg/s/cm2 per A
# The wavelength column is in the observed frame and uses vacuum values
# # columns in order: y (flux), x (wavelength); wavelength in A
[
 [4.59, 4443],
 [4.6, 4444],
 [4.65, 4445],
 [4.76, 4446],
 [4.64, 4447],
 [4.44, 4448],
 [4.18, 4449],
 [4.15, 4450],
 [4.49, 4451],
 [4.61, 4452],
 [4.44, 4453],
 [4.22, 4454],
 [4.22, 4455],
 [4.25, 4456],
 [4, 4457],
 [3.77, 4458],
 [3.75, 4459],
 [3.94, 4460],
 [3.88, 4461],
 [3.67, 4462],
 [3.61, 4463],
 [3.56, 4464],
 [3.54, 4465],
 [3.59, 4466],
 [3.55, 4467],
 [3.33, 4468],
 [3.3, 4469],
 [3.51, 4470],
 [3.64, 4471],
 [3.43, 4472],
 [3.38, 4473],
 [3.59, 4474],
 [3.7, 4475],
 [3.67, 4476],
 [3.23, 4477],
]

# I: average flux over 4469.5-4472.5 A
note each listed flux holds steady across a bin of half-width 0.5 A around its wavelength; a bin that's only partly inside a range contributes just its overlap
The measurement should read 3.53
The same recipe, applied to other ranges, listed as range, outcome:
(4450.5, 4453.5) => 4.51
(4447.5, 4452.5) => 4.37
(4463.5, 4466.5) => 3.56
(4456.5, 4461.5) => 3.87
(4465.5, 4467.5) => 3.57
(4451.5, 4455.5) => 4.37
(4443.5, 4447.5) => 4.66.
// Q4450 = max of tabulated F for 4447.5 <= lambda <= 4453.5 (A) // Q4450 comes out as 4.61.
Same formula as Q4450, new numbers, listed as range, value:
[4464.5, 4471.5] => 3.64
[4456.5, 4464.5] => 4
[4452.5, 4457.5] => 4.44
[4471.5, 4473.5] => 3.43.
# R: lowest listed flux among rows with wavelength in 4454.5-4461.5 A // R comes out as 3.75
